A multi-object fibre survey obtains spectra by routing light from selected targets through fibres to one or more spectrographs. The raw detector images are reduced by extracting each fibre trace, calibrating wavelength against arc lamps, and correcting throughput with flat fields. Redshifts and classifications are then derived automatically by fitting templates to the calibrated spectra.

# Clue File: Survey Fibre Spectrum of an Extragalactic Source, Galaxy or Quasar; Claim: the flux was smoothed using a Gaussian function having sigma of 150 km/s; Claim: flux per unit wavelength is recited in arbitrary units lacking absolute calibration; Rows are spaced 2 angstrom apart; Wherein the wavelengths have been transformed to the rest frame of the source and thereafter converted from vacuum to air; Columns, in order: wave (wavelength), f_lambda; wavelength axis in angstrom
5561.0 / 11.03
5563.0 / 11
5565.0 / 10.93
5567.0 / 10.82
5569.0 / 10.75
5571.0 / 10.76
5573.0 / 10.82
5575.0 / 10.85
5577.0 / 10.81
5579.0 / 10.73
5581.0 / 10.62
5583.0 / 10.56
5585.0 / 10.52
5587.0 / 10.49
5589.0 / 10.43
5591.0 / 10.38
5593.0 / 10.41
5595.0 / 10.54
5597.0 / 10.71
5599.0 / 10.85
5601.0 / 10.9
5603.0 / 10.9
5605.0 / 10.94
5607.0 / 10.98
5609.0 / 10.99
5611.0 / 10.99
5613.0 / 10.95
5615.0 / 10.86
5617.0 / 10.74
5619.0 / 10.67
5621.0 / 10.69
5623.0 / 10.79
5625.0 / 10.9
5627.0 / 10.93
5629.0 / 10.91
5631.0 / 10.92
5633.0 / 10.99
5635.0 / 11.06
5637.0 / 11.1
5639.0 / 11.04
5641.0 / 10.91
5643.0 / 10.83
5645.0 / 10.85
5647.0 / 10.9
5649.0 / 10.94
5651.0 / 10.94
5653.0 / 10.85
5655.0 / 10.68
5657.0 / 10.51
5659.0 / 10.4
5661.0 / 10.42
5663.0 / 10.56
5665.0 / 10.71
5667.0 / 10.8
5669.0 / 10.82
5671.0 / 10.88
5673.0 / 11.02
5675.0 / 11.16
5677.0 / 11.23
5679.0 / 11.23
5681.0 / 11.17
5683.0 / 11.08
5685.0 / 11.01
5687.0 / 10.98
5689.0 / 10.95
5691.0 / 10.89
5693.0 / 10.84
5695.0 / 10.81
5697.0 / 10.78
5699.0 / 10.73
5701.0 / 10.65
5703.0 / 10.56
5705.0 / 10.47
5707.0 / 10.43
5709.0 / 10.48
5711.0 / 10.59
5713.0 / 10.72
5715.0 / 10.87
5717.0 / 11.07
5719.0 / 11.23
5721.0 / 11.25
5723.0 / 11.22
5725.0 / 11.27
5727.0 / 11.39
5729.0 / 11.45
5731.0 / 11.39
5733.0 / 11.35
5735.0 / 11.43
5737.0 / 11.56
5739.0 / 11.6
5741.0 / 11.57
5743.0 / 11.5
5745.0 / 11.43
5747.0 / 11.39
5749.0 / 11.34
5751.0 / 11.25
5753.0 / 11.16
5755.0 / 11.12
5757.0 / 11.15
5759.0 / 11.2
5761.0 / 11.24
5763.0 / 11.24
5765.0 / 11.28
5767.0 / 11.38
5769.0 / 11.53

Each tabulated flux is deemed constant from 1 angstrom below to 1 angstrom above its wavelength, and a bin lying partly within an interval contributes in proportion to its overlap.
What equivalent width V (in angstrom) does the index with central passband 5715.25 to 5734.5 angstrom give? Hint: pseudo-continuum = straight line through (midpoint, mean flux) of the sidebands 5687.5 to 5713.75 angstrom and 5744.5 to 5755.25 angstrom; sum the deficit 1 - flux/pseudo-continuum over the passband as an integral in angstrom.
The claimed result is -0.5 angstrom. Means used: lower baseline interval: 10.7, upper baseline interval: 11.3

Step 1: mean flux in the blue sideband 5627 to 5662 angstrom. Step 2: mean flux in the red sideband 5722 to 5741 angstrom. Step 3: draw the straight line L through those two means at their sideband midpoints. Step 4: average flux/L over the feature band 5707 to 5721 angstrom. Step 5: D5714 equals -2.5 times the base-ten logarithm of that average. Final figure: 0.05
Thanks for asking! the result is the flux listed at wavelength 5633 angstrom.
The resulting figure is 10.99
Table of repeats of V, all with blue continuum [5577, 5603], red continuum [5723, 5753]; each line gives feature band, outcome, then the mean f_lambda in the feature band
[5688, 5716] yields 1.3 angstrom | 10.7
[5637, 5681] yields 0.5 angstrom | 10.9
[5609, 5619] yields -0.1 angstrom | 10.9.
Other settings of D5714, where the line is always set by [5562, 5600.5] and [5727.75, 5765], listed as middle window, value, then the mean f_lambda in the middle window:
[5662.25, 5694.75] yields 0.01 mag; 11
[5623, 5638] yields -0.01 mag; 11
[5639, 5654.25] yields 0.01 mag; 10.9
